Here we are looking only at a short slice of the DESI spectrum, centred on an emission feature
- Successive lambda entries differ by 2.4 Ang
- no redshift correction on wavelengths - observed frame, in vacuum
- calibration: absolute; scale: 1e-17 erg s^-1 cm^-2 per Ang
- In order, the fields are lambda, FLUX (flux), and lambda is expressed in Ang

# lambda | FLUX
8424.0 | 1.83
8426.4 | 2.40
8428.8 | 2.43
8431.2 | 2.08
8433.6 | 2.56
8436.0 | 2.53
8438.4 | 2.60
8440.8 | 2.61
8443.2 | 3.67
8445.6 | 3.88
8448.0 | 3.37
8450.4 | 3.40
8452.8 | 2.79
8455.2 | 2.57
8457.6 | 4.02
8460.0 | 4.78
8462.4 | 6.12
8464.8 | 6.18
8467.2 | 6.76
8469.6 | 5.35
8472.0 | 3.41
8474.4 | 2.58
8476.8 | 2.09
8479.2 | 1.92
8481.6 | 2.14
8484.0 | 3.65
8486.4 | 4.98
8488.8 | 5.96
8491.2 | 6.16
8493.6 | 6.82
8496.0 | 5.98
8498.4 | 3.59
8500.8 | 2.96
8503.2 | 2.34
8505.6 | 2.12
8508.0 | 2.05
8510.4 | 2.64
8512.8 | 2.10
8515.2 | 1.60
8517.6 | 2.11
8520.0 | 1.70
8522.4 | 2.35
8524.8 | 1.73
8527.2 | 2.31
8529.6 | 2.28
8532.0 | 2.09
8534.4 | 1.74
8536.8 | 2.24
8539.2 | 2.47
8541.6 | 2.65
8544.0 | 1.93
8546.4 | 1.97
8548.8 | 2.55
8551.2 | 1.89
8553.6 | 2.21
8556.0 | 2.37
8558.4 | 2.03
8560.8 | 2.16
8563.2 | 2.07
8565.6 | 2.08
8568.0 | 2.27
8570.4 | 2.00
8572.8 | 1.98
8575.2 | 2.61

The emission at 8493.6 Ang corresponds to [N II]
